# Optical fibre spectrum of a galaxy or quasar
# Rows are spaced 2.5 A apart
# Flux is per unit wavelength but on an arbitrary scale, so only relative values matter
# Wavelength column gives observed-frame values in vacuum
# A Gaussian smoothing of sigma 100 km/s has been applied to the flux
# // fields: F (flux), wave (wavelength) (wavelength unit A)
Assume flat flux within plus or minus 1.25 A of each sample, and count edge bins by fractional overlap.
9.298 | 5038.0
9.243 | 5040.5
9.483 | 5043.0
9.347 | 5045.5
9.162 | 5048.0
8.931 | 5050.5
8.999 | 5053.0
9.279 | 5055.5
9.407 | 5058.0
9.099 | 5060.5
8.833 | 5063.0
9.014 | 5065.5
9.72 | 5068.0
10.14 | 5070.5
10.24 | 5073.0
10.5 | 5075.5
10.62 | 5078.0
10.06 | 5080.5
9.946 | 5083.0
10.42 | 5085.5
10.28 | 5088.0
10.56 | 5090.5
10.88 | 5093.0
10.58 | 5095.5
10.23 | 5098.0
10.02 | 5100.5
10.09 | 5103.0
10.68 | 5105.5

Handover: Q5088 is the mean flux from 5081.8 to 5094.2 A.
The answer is 10.4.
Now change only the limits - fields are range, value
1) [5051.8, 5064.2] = 9.13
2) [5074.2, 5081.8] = 10.4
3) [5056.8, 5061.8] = 9.25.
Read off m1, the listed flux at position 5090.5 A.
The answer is 10.56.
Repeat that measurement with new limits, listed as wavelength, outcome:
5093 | 10.88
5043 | 9.483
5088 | 10.28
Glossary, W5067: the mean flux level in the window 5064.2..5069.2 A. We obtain 9.36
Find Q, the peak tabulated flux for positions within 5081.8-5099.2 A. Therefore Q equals 10.88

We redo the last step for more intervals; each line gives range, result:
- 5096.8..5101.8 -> 10.23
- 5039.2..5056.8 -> 9.483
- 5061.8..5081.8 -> 10.62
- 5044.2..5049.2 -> 9.347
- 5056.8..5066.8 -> 9.407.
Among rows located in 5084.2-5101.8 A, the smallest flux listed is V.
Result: 10.02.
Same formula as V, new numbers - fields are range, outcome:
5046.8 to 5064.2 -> 8.833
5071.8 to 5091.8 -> 9.946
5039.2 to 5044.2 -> 9.243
